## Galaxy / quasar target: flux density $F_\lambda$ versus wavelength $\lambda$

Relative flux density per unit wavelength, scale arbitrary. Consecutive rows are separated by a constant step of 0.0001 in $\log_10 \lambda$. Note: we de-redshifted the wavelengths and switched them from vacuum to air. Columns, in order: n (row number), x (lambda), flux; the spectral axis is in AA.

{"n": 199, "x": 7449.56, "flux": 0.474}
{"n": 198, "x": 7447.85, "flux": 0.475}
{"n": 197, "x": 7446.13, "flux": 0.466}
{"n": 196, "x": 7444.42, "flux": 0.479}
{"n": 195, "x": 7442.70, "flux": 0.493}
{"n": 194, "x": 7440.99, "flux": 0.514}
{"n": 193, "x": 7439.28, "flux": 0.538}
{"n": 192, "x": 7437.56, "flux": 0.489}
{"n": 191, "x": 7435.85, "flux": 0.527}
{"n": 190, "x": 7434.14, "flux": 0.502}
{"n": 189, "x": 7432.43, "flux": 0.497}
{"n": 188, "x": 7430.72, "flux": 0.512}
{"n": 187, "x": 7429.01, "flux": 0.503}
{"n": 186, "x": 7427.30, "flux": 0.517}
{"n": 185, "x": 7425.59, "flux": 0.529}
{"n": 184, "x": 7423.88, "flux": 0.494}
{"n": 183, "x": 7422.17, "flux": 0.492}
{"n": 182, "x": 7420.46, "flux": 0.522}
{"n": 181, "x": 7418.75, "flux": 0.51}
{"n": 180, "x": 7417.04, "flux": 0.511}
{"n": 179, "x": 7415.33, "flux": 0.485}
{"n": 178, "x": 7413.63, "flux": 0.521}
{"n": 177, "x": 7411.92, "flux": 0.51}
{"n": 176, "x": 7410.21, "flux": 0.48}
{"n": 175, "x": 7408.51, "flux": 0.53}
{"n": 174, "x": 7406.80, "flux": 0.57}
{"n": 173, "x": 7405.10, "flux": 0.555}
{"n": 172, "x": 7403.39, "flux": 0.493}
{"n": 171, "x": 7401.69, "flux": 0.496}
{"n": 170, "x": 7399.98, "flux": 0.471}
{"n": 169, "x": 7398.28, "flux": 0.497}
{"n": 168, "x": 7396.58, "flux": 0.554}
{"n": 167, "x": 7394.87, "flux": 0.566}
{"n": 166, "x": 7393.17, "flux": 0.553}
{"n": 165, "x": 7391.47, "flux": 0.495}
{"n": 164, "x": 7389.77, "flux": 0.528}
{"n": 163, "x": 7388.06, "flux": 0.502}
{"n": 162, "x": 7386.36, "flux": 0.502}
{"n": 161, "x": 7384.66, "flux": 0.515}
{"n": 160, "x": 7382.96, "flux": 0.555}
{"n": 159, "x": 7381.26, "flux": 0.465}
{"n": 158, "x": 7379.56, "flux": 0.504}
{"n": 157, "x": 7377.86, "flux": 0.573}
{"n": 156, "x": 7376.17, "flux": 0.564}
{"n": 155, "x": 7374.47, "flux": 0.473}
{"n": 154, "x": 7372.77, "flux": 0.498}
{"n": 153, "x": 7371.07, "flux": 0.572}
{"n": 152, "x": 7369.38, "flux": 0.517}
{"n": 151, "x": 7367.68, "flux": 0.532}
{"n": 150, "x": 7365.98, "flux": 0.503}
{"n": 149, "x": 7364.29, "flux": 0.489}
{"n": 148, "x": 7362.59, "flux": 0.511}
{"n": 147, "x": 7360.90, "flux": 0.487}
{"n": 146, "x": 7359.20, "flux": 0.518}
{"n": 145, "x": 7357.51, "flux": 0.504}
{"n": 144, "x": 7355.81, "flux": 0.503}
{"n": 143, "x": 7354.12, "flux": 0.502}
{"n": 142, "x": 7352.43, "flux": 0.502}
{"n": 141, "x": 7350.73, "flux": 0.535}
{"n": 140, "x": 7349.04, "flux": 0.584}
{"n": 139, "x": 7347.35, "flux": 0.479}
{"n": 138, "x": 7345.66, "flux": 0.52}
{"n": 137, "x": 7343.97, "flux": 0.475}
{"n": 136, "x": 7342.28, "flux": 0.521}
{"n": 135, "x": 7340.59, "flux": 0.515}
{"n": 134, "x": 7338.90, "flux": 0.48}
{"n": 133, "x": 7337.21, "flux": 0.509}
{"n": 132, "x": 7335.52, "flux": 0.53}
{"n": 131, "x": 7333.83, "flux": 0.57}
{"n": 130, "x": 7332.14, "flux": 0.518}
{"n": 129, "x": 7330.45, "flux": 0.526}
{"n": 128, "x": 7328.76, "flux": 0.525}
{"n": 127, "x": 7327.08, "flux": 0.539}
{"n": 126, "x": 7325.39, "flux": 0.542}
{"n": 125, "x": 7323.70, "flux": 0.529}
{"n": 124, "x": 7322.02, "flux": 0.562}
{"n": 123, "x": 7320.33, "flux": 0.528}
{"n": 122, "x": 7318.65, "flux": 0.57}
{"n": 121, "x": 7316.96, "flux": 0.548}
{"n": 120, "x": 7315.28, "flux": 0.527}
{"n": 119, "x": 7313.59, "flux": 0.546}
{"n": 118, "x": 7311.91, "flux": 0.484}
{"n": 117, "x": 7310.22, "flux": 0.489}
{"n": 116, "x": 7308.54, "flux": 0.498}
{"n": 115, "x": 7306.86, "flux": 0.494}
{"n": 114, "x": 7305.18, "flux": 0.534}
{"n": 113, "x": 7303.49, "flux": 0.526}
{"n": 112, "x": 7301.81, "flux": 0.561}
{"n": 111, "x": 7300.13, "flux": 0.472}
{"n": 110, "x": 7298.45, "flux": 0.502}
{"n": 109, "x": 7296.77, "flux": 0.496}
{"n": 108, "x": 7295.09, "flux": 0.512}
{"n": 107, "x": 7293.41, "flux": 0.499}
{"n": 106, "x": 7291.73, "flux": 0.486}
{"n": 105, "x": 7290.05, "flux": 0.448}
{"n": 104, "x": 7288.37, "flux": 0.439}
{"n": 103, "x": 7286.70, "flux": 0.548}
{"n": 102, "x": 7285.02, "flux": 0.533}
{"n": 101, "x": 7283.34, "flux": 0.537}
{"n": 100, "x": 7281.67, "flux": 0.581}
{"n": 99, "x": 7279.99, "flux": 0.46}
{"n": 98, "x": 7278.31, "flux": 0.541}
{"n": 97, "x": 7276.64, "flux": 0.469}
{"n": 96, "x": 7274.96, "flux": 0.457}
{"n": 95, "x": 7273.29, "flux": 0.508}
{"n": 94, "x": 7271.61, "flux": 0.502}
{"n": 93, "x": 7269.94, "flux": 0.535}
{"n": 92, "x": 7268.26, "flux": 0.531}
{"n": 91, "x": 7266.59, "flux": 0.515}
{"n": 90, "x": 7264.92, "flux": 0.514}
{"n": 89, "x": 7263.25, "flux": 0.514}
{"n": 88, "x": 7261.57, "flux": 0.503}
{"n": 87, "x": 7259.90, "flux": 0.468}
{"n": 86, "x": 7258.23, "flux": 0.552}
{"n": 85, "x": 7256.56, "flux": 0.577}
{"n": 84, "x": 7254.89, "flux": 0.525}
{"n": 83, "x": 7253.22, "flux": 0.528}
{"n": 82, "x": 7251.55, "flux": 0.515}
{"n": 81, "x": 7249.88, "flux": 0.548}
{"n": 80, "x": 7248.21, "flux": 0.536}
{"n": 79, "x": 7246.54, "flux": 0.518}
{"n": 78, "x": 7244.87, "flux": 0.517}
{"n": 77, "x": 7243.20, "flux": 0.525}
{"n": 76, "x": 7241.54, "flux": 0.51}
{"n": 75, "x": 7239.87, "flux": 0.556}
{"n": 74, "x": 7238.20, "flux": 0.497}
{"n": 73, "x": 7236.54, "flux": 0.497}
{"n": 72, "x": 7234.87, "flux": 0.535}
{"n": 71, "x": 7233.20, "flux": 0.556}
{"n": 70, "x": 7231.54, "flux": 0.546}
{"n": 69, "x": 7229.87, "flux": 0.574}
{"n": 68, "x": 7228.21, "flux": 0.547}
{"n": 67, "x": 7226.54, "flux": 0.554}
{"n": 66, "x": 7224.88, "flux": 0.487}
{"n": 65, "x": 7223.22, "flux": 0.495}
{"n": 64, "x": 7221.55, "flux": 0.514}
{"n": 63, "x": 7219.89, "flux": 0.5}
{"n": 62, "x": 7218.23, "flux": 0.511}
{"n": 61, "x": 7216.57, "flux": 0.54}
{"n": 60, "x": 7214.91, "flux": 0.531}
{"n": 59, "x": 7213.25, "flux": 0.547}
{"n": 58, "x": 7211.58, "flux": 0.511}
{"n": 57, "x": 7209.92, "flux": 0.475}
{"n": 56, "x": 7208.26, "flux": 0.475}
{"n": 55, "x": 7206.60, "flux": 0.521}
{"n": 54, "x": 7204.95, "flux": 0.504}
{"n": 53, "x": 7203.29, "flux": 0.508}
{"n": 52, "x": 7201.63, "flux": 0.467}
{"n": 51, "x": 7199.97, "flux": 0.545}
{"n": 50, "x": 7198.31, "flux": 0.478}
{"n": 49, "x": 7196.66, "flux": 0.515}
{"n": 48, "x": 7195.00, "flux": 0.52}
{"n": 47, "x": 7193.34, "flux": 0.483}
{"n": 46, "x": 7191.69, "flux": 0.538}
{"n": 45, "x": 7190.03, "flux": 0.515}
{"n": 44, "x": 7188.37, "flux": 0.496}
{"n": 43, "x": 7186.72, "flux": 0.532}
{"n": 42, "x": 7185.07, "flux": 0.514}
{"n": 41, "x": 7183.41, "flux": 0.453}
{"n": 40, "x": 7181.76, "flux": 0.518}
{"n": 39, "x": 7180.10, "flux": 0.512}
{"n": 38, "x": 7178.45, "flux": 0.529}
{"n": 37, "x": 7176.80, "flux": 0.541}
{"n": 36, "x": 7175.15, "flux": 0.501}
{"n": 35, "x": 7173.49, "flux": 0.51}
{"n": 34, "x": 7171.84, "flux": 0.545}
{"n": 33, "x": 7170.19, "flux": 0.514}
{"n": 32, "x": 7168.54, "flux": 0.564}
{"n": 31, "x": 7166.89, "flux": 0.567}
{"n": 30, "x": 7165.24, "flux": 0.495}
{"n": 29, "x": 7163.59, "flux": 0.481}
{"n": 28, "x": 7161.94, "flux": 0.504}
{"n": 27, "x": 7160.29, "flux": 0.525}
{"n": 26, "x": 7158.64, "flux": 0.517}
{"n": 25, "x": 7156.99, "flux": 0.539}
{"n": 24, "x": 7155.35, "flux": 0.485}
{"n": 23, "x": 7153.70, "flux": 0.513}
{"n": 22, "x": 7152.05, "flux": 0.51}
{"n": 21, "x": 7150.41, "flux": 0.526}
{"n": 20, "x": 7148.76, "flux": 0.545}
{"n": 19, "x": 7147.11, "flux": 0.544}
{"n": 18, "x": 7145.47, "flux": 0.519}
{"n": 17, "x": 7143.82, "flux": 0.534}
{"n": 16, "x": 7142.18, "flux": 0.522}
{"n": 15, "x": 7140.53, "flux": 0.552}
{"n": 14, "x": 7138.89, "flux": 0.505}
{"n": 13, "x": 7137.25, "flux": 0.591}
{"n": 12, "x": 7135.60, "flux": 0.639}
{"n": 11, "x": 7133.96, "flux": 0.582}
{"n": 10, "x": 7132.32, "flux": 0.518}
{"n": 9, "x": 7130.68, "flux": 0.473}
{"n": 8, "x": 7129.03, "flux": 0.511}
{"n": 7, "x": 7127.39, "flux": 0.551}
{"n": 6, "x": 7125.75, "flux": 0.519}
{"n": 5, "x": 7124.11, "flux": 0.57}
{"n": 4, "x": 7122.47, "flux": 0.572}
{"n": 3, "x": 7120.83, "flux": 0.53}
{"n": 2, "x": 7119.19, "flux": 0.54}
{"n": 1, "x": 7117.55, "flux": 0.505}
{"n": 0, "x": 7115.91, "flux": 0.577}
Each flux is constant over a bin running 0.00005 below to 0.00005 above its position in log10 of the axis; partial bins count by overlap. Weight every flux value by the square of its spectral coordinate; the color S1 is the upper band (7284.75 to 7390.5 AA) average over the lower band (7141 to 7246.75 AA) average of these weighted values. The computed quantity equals 1.0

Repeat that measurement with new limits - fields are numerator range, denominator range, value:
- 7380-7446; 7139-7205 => 1.06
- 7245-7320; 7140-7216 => 1.03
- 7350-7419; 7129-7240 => 1.05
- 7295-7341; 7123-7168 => 1.03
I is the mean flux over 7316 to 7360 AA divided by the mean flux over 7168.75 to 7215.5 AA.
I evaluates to 1.03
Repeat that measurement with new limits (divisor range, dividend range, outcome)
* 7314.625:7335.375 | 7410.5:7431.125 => 0.94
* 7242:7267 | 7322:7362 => 0.99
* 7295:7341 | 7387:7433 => 0.98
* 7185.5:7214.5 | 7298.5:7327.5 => 1.03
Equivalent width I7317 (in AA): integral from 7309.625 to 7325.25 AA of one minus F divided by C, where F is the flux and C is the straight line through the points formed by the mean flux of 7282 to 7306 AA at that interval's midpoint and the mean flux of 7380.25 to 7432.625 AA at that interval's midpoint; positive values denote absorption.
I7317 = -0.7 AA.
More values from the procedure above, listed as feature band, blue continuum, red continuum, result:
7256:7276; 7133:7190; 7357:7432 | 0.32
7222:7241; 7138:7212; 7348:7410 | -0.53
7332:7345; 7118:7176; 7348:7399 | 0.18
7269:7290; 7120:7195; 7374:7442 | 0.57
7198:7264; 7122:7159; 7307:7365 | 0.98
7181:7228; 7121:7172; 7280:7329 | 1.63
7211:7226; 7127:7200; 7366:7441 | 0.17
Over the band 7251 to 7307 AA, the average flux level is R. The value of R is 0.511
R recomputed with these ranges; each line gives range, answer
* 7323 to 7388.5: 0.518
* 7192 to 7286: 0.518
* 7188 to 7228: 0.51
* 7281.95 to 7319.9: 0.513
